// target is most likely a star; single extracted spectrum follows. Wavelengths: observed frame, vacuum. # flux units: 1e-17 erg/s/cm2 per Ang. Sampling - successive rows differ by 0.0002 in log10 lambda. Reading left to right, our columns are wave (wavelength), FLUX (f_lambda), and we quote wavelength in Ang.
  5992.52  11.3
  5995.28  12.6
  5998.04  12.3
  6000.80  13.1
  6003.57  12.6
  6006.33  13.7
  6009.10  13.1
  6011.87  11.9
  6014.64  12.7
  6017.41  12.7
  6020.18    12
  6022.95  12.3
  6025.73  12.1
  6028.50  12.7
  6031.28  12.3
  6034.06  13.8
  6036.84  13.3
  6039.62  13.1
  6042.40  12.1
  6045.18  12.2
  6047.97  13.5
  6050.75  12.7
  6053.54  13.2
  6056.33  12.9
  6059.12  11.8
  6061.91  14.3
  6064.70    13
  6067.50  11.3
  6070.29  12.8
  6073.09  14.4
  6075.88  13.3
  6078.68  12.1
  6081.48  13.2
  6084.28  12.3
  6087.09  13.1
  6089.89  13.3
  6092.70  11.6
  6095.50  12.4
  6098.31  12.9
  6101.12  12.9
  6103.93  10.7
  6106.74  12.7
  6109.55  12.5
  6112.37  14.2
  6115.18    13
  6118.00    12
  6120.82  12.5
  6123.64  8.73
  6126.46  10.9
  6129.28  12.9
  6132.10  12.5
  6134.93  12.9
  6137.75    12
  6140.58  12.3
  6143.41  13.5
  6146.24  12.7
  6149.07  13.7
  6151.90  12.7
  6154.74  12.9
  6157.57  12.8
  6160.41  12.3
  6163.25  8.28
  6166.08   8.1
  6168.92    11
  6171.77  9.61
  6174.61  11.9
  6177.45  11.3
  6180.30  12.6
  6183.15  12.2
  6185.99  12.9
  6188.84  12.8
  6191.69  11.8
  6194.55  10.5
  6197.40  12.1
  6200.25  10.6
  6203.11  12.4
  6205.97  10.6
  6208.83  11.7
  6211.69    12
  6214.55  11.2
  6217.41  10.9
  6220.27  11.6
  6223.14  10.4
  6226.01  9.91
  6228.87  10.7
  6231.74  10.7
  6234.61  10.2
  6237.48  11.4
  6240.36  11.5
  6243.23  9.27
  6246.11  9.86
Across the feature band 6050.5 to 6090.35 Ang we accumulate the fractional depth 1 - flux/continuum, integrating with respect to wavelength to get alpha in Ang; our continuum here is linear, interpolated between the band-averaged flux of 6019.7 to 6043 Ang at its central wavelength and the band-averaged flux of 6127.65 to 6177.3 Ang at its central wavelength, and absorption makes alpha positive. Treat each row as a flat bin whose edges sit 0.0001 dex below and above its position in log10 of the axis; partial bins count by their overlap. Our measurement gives -1.6 Ang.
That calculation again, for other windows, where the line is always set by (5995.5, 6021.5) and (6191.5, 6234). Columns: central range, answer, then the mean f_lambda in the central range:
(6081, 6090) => -0.6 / 12.9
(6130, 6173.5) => -1.0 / 11.8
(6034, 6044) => -0.4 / 13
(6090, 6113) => -1.0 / 12.5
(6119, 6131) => 0.5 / 11.3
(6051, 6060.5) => -0.3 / 12.6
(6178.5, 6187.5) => -0.9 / 12.5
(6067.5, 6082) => -1.0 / 13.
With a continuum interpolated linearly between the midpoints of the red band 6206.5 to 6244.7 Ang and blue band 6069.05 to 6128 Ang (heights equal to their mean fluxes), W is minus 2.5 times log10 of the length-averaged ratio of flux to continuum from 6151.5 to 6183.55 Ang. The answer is 0.03 mag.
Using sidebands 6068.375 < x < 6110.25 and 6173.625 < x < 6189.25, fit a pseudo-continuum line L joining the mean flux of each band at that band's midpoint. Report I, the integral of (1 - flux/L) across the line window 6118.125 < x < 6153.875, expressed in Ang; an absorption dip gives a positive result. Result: 0.52 Ang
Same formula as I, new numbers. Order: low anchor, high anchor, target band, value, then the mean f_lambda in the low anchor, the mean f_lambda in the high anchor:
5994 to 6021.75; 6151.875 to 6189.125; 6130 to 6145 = -1.2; 12.7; 11.4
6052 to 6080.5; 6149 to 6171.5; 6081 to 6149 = -2.2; 12.9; 11.2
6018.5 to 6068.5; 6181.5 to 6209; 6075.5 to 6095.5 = -0.3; 12.7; 11.8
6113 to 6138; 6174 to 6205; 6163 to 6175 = 2.2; 12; 11.9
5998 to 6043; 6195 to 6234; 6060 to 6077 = -1.1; 12.7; 11.1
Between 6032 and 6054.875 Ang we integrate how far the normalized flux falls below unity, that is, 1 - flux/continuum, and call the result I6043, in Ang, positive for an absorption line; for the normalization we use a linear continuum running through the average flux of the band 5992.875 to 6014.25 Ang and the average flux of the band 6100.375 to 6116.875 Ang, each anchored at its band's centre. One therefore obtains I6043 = -0.54 Ang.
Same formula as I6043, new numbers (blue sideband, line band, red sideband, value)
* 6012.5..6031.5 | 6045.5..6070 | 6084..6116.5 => -0.6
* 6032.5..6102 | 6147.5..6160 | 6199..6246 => -1.3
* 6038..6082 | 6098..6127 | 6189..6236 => 0.4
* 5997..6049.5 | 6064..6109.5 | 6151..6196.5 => -1.6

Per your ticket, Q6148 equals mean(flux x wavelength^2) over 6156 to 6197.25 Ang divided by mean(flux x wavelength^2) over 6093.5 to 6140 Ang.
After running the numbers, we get 0.9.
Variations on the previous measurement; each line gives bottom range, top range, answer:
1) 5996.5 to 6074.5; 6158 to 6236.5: 0.92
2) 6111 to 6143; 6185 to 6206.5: 0.98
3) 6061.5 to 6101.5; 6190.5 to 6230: 0.91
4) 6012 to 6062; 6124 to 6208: 0.97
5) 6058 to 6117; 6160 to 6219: 0.91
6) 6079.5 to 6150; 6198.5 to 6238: 0.92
